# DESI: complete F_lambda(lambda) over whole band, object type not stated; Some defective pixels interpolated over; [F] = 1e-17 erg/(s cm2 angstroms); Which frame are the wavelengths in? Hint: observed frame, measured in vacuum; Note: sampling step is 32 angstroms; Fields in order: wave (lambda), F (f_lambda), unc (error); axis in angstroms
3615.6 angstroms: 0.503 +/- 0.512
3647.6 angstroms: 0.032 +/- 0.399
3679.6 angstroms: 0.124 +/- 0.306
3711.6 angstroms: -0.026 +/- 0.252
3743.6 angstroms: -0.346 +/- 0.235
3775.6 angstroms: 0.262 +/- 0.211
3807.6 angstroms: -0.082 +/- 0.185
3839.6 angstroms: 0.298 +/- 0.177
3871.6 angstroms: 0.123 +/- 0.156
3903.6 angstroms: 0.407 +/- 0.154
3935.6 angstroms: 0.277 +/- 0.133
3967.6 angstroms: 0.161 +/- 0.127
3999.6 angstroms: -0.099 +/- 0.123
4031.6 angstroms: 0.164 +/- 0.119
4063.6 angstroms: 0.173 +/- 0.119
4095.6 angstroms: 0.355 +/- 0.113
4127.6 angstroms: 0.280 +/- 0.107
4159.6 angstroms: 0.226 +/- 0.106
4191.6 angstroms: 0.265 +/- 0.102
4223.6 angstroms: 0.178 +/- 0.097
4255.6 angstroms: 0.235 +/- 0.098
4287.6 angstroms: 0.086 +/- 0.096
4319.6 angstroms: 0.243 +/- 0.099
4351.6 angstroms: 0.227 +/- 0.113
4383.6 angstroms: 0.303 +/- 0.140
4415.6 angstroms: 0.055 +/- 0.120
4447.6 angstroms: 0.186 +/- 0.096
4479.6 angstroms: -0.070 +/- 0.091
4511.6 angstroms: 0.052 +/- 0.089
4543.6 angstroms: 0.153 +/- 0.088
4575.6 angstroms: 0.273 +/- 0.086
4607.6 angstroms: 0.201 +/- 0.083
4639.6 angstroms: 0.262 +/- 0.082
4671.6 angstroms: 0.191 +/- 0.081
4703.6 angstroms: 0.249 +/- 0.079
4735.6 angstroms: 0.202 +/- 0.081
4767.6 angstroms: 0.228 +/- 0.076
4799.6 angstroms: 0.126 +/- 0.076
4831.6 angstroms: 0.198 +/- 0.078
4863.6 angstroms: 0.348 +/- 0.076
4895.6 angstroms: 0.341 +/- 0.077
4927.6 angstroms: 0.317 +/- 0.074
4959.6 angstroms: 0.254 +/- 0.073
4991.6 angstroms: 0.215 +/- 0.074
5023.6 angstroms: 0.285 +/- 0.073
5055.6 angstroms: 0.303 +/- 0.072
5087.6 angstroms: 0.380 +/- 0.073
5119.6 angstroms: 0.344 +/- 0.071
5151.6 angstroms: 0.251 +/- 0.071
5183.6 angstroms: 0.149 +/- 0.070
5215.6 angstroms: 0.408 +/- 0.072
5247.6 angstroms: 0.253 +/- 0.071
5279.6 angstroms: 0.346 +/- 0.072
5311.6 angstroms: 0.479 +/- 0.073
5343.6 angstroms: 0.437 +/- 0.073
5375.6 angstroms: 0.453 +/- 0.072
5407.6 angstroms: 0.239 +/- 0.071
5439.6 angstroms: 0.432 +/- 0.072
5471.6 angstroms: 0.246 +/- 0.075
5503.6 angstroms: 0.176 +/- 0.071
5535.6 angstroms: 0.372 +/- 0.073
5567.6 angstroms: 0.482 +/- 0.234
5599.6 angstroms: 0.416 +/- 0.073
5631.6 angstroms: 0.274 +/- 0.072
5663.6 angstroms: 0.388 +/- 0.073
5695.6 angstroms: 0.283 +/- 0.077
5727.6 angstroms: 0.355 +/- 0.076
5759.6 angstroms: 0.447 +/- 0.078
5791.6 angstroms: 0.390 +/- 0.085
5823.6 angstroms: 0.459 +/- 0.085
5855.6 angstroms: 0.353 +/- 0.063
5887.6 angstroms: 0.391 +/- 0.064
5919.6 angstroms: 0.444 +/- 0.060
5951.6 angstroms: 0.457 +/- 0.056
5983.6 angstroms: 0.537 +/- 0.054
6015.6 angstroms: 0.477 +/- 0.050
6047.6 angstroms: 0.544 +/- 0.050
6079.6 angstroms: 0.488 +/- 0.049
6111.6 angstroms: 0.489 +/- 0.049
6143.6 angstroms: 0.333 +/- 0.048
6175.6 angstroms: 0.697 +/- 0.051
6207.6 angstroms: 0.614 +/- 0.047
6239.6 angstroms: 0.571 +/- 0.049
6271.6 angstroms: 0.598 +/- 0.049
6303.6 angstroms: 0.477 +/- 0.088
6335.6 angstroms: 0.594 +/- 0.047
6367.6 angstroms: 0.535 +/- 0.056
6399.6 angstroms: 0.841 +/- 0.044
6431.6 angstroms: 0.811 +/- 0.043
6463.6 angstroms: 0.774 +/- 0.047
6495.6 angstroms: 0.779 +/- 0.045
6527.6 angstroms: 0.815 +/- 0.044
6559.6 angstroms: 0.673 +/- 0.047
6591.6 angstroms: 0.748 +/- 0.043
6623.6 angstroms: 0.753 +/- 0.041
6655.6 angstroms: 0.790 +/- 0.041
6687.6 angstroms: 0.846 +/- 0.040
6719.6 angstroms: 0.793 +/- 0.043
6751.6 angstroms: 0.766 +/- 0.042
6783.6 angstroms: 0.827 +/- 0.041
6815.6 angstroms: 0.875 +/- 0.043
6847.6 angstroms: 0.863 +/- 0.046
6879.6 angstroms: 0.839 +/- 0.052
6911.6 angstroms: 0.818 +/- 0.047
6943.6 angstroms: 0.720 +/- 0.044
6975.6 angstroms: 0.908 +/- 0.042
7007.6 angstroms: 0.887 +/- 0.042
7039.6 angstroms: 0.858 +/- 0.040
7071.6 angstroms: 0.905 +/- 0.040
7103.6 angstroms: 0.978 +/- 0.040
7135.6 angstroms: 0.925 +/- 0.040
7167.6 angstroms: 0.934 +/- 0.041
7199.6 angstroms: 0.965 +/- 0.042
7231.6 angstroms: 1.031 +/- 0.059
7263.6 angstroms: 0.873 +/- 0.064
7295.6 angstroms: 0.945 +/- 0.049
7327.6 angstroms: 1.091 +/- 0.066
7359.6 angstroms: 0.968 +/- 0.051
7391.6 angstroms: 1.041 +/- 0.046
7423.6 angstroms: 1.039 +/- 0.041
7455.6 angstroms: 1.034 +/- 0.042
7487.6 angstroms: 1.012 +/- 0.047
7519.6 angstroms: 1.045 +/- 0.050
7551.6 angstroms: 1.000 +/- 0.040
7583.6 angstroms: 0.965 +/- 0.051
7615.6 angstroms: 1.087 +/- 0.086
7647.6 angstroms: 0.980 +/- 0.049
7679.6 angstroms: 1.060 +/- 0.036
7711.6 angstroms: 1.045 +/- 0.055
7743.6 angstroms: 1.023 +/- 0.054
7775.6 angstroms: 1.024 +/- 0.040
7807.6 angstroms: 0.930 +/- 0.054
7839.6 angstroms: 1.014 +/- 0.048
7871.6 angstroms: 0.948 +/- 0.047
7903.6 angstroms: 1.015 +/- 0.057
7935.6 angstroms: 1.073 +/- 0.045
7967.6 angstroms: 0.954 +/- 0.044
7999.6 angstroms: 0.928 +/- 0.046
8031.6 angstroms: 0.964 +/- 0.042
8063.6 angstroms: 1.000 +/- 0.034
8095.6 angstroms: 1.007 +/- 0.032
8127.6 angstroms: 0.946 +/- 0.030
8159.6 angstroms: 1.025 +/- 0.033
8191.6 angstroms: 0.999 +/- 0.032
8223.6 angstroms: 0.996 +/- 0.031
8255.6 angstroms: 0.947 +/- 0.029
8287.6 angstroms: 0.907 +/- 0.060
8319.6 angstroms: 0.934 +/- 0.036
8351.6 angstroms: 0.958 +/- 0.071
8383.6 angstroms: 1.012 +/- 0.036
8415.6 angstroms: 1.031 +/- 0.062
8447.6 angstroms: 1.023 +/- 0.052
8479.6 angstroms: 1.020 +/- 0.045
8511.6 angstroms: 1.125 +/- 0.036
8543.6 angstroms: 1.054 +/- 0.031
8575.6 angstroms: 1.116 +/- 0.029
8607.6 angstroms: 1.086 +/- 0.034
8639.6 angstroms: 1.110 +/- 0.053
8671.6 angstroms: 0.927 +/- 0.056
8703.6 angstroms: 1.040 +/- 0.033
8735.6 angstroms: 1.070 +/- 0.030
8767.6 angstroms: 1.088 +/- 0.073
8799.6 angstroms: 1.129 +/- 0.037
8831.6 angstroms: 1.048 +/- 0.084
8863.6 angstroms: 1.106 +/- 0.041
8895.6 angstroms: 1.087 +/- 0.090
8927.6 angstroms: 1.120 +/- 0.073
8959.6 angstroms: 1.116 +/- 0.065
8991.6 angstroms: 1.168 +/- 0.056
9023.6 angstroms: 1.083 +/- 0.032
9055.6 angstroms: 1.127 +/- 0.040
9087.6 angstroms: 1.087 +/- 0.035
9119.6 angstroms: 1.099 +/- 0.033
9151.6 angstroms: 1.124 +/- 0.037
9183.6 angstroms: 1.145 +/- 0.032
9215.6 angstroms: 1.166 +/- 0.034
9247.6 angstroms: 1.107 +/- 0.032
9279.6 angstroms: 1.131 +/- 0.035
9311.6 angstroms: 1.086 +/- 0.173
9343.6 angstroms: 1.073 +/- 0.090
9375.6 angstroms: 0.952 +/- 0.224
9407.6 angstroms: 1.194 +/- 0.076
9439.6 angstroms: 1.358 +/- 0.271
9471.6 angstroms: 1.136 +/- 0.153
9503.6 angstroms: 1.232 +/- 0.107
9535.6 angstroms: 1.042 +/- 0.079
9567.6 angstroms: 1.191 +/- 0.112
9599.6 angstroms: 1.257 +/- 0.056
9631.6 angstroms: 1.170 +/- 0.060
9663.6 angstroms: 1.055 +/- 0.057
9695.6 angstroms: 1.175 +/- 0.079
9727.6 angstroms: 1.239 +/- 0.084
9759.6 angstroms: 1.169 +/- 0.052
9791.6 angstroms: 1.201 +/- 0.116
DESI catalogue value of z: 0.60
